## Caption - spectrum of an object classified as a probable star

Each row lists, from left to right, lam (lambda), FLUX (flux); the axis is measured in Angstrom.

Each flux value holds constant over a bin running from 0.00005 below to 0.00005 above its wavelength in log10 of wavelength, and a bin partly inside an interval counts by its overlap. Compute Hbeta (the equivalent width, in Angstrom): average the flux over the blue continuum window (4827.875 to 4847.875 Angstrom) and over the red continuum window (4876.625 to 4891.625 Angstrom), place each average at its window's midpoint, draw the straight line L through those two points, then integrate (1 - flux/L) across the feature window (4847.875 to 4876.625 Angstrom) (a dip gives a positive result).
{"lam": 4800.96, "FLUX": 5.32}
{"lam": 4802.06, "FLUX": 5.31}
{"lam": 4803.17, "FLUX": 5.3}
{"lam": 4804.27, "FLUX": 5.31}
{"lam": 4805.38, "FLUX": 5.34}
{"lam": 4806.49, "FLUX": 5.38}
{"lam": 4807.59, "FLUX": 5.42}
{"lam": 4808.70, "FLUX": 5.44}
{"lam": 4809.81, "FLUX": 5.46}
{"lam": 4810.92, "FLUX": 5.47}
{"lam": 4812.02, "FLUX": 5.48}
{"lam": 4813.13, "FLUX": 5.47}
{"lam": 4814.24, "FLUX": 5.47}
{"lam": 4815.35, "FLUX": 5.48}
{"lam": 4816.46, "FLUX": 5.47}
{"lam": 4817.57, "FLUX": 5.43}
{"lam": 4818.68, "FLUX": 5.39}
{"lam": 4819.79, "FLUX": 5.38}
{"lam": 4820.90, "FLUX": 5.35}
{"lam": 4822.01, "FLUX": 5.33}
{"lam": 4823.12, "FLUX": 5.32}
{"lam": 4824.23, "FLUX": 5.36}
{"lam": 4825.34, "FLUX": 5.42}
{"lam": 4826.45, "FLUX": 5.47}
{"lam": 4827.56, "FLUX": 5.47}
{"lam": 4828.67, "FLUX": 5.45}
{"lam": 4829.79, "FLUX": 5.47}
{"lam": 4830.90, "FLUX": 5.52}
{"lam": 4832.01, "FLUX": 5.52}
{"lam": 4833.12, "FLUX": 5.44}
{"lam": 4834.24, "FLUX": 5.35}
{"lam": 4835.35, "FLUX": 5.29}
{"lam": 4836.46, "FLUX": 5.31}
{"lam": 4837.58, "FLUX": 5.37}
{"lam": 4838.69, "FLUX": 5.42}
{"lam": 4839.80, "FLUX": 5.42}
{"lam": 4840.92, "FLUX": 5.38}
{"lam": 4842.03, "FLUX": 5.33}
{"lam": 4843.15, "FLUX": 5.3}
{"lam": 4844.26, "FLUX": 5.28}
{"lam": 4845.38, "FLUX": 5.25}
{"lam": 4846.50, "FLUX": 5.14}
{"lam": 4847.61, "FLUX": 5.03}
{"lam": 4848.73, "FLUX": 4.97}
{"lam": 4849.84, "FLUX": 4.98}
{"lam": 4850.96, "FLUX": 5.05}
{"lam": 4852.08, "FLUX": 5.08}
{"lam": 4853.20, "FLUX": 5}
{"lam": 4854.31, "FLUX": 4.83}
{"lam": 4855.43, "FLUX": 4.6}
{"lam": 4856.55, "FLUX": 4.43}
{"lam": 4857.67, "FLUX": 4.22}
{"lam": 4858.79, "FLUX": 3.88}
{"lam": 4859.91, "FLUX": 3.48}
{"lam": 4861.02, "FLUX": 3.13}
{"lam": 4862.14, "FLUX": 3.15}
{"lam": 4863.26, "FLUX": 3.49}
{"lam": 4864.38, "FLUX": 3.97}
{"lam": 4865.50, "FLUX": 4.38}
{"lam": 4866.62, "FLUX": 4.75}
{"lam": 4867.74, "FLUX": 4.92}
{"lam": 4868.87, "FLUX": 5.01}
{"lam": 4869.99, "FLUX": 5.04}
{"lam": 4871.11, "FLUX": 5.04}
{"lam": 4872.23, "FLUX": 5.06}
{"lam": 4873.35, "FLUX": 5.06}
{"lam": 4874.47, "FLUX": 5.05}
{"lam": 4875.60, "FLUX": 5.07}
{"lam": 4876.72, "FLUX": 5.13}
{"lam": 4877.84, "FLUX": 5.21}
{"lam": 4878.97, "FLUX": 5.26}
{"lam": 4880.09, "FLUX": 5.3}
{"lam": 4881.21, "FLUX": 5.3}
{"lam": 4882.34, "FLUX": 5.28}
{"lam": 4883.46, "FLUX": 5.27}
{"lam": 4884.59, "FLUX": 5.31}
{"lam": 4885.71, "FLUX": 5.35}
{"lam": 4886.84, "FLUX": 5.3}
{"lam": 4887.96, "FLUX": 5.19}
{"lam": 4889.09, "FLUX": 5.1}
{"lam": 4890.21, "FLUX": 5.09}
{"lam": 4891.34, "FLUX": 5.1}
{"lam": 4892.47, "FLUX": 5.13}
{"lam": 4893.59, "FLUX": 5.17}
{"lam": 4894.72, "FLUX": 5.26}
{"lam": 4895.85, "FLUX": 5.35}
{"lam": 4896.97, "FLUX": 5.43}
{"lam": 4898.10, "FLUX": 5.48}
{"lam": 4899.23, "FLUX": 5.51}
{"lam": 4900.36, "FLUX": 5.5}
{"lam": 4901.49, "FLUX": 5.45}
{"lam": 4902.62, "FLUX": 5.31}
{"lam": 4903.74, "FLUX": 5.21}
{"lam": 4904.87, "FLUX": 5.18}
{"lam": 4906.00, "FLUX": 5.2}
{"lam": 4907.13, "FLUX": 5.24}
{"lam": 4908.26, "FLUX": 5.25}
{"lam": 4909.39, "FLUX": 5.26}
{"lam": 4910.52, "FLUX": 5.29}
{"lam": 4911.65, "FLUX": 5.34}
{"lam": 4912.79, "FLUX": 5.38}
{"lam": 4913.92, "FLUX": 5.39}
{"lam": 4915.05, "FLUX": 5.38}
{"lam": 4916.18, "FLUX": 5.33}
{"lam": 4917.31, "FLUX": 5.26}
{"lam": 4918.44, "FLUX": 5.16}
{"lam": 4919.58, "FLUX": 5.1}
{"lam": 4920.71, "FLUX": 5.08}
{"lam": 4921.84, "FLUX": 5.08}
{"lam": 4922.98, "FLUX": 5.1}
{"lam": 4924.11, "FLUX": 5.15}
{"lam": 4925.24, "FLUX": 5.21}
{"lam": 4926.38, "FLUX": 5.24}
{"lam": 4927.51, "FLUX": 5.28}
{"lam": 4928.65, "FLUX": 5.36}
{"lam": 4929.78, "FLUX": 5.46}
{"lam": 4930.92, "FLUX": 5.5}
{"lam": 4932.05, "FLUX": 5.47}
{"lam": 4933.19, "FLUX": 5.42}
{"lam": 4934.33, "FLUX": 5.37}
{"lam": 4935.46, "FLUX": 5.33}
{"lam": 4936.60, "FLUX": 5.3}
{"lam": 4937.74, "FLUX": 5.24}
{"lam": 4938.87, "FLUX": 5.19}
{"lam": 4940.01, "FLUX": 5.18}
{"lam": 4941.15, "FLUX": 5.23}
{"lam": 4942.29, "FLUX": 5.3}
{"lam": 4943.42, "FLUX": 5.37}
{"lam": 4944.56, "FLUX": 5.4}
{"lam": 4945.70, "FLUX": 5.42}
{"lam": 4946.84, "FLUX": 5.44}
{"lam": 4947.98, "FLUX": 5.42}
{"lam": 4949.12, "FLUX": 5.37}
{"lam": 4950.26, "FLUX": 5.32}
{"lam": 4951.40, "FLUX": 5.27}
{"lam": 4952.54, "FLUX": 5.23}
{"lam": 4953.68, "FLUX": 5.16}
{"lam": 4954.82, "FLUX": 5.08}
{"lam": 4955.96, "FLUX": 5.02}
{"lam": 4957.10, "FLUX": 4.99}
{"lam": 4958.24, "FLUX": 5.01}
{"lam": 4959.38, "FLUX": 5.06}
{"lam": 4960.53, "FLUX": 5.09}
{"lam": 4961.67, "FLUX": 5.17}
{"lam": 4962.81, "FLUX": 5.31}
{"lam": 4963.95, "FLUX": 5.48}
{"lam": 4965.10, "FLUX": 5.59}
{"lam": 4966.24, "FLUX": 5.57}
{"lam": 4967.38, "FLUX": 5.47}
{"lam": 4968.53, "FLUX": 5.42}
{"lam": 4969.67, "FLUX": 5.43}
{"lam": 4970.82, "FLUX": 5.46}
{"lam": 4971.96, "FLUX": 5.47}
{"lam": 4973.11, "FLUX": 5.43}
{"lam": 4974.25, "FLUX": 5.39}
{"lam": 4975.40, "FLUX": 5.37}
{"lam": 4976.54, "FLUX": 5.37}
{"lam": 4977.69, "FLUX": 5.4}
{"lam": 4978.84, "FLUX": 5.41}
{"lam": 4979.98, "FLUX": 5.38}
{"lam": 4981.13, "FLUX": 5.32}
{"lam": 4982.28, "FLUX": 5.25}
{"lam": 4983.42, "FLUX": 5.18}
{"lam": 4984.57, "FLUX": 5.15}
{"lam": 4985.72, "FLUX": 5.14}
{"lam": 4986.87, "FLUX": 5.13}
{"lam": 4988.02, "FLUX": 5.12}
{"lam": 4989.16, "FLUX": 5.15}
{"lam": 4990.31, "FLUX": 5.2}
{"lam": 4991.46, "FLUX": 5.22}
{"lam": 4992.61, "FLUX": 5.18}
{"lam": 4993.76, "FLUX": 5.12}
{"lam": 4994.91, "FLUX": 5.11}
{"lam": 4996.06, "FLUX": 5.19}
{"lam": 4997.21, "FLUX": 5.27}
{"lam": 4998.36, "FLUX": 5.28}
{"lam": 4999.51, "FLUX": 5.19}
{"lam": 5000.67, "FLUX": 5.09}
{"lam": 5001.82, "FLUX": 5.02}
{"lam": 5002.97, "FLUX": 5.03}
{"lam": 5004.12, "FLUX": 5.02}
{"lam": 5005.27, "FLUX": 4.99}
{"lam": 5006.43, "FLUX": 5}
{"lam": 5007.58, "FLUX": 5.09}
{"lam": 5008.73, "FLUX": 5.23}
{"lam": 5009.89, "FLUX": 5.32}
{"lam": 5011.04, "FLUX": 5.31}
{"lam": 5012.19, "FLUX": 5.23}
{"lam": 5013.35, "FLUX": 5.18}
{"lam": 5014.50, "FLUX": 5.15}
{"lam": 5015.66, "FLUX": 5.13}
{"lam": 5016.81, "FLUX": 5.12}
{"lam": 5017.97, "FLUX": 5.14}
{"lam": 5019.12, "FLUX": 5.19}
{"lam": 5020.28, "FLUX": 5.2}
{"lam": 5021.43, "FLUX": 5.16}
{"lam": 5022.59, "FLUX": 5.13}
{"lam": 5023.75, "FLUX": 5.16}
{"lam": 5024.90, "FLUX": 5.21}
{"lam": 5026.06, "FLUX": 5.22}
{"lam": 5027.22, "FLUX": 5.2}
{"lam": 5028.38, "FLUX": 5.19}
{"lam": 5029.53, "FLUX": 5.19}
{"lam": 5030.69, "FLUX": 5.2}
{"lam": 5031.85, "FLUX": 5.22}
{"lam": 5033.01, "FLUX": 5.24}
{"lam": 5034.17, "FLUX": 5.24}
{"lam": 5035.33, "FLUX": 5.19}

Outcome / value 4.0 Angstrom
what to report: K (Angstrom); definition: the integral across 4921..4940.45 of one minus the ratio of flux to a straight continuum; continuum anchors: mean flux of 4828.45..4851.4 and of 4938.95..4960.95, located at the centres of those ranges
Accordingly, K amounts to -0.2 Angstrom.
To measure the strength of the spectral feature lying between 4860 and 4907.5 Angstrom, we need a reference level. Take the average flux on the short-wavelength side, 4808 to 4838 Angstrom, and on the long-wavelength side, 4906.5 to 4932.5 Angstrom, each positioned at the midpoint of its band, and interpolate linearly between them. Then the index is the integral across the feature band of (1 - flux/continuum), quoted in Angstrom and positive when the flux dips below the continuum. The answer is 2.9 Angstrom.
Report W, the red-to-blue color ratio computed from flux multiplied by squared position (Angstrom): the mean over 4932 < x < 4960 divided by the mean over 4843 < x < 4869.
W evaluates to 1.2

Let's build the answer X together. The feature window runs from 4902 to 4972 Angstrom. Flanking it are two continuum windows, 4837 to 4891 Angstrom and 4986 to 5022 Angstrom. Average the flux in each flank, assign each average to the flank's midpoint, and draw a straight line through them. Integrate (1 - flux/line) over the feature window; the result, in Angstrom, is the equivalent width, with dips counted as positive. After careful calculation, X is -3.6 Angstrom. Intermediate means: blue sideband 4.89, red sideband 5.15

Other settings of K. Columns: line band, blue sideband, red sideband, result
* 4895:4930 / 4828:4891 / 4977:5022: -1.7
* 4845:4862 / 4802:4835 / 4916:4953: 2.6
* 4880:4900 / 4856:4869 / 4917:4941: -3.2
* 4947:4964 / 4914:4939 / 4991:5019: 0.1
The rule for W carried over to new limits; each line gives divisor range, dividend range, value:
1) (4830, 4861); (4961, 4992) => 1.12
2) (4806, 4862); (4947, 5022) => 1.08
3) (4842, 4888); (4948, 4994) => 1.14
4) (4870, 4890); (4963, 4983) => 1.08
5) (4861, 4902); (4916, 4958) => 1.07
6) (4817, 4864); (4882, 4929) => 1.08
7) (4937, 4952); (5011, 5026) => 1.00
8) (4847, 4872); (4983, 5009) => 1.21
